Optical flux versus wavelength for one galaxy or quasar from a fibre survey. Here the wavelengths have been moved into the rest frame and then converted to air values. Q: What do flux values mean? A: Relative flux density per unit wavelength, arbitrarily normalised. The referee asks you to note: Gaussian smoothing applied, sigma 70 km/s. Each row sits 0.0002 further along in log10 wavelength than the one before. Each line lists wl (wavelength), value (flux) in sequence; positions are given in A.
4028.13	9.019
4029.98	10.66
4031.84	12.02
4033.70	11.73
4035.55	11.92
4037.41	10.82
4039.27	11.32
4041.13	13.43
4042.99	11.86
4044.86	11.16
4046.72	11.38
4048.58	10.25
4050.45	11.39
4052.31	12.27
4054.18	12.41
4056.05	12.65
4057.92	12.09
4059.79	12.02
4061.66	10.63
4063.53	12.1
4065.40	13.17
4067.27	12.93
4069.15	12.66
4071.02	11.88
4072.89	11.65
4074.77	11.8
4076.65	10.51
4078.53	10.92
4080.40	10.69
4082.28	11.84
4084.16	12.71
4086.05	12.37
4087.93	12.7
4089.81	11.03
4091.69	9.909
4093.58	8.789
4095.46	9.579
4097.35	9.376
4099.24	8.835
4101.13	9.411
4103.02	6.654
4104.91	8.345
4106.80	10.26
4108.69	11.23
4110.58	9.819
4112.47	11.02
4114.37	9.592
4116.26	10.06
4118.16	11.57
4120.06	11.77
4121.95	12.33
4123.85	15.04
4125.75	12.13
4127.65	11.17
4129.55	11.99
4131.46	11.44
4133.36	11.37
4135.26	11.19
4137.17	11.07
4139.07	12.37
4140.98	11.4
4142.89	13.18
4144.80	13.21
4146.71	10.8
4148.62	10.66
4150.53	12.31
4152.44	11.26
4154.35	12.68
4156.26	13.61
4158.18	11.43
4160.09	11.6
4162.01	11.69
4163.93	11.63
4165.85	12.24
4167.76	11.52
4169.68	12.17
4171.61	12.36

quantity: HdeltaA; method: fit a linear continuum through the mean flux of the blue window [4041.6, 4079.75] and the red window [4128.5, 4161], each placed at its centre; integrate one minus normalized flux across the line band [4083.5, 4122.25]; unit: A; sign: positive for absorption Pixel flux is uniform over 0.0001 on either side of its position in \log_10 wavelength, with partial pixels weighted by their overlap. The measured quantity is 5.0 A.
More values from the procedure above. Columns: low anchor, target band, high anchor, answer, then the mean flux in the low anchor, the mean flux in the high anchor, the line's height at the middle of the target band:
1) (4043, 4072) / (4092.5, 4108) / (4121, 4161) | 3.9 A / 11.9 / 12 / 12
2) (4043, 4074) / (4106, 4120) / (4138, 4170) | 1.6 A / 11.9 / 12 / 12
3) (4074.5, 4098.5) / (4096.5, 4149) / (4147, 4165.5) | 1.9 A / 10.9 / 11.8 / 11.4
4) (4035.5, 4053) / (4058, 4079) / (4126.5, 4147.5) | -0.5 A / 11.6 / 11.8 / 11.6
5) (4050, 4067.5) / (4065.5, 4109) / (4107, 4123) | 3.1 A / 12.2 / 10.9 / 11.5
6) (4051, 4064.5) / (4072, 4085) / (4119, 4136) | 0.6 A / 12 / 12.1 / 12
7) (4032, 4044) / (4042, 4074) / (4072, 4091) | -0.5 A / 11.9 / 11.6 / 11.7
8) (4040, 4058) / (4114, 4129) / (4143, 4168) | 0.2 A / 11.9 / 12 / 11.9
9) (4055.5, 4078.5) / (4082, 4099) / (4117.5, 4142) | 1.6 A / 12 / 11.9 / 11.9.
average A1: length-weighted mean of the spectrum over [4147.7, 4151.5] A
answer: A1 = 11.5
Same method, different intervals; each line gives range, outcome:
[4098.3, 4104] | 8.3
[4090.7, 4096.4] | 9.45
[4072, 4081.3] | 11.1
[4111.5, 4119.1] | 10.6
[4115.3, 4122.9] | 11.4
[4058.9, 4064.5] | 11.6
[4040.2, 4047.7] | 11.9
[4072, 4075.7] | 11.7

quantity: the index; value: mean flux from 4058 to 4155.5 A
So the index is 11.3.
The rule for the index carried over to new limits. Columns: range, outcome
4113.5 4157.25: 11.8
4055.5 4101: 11.3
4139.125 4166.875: 12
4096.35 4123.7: 10.2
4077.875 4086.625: 11.7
